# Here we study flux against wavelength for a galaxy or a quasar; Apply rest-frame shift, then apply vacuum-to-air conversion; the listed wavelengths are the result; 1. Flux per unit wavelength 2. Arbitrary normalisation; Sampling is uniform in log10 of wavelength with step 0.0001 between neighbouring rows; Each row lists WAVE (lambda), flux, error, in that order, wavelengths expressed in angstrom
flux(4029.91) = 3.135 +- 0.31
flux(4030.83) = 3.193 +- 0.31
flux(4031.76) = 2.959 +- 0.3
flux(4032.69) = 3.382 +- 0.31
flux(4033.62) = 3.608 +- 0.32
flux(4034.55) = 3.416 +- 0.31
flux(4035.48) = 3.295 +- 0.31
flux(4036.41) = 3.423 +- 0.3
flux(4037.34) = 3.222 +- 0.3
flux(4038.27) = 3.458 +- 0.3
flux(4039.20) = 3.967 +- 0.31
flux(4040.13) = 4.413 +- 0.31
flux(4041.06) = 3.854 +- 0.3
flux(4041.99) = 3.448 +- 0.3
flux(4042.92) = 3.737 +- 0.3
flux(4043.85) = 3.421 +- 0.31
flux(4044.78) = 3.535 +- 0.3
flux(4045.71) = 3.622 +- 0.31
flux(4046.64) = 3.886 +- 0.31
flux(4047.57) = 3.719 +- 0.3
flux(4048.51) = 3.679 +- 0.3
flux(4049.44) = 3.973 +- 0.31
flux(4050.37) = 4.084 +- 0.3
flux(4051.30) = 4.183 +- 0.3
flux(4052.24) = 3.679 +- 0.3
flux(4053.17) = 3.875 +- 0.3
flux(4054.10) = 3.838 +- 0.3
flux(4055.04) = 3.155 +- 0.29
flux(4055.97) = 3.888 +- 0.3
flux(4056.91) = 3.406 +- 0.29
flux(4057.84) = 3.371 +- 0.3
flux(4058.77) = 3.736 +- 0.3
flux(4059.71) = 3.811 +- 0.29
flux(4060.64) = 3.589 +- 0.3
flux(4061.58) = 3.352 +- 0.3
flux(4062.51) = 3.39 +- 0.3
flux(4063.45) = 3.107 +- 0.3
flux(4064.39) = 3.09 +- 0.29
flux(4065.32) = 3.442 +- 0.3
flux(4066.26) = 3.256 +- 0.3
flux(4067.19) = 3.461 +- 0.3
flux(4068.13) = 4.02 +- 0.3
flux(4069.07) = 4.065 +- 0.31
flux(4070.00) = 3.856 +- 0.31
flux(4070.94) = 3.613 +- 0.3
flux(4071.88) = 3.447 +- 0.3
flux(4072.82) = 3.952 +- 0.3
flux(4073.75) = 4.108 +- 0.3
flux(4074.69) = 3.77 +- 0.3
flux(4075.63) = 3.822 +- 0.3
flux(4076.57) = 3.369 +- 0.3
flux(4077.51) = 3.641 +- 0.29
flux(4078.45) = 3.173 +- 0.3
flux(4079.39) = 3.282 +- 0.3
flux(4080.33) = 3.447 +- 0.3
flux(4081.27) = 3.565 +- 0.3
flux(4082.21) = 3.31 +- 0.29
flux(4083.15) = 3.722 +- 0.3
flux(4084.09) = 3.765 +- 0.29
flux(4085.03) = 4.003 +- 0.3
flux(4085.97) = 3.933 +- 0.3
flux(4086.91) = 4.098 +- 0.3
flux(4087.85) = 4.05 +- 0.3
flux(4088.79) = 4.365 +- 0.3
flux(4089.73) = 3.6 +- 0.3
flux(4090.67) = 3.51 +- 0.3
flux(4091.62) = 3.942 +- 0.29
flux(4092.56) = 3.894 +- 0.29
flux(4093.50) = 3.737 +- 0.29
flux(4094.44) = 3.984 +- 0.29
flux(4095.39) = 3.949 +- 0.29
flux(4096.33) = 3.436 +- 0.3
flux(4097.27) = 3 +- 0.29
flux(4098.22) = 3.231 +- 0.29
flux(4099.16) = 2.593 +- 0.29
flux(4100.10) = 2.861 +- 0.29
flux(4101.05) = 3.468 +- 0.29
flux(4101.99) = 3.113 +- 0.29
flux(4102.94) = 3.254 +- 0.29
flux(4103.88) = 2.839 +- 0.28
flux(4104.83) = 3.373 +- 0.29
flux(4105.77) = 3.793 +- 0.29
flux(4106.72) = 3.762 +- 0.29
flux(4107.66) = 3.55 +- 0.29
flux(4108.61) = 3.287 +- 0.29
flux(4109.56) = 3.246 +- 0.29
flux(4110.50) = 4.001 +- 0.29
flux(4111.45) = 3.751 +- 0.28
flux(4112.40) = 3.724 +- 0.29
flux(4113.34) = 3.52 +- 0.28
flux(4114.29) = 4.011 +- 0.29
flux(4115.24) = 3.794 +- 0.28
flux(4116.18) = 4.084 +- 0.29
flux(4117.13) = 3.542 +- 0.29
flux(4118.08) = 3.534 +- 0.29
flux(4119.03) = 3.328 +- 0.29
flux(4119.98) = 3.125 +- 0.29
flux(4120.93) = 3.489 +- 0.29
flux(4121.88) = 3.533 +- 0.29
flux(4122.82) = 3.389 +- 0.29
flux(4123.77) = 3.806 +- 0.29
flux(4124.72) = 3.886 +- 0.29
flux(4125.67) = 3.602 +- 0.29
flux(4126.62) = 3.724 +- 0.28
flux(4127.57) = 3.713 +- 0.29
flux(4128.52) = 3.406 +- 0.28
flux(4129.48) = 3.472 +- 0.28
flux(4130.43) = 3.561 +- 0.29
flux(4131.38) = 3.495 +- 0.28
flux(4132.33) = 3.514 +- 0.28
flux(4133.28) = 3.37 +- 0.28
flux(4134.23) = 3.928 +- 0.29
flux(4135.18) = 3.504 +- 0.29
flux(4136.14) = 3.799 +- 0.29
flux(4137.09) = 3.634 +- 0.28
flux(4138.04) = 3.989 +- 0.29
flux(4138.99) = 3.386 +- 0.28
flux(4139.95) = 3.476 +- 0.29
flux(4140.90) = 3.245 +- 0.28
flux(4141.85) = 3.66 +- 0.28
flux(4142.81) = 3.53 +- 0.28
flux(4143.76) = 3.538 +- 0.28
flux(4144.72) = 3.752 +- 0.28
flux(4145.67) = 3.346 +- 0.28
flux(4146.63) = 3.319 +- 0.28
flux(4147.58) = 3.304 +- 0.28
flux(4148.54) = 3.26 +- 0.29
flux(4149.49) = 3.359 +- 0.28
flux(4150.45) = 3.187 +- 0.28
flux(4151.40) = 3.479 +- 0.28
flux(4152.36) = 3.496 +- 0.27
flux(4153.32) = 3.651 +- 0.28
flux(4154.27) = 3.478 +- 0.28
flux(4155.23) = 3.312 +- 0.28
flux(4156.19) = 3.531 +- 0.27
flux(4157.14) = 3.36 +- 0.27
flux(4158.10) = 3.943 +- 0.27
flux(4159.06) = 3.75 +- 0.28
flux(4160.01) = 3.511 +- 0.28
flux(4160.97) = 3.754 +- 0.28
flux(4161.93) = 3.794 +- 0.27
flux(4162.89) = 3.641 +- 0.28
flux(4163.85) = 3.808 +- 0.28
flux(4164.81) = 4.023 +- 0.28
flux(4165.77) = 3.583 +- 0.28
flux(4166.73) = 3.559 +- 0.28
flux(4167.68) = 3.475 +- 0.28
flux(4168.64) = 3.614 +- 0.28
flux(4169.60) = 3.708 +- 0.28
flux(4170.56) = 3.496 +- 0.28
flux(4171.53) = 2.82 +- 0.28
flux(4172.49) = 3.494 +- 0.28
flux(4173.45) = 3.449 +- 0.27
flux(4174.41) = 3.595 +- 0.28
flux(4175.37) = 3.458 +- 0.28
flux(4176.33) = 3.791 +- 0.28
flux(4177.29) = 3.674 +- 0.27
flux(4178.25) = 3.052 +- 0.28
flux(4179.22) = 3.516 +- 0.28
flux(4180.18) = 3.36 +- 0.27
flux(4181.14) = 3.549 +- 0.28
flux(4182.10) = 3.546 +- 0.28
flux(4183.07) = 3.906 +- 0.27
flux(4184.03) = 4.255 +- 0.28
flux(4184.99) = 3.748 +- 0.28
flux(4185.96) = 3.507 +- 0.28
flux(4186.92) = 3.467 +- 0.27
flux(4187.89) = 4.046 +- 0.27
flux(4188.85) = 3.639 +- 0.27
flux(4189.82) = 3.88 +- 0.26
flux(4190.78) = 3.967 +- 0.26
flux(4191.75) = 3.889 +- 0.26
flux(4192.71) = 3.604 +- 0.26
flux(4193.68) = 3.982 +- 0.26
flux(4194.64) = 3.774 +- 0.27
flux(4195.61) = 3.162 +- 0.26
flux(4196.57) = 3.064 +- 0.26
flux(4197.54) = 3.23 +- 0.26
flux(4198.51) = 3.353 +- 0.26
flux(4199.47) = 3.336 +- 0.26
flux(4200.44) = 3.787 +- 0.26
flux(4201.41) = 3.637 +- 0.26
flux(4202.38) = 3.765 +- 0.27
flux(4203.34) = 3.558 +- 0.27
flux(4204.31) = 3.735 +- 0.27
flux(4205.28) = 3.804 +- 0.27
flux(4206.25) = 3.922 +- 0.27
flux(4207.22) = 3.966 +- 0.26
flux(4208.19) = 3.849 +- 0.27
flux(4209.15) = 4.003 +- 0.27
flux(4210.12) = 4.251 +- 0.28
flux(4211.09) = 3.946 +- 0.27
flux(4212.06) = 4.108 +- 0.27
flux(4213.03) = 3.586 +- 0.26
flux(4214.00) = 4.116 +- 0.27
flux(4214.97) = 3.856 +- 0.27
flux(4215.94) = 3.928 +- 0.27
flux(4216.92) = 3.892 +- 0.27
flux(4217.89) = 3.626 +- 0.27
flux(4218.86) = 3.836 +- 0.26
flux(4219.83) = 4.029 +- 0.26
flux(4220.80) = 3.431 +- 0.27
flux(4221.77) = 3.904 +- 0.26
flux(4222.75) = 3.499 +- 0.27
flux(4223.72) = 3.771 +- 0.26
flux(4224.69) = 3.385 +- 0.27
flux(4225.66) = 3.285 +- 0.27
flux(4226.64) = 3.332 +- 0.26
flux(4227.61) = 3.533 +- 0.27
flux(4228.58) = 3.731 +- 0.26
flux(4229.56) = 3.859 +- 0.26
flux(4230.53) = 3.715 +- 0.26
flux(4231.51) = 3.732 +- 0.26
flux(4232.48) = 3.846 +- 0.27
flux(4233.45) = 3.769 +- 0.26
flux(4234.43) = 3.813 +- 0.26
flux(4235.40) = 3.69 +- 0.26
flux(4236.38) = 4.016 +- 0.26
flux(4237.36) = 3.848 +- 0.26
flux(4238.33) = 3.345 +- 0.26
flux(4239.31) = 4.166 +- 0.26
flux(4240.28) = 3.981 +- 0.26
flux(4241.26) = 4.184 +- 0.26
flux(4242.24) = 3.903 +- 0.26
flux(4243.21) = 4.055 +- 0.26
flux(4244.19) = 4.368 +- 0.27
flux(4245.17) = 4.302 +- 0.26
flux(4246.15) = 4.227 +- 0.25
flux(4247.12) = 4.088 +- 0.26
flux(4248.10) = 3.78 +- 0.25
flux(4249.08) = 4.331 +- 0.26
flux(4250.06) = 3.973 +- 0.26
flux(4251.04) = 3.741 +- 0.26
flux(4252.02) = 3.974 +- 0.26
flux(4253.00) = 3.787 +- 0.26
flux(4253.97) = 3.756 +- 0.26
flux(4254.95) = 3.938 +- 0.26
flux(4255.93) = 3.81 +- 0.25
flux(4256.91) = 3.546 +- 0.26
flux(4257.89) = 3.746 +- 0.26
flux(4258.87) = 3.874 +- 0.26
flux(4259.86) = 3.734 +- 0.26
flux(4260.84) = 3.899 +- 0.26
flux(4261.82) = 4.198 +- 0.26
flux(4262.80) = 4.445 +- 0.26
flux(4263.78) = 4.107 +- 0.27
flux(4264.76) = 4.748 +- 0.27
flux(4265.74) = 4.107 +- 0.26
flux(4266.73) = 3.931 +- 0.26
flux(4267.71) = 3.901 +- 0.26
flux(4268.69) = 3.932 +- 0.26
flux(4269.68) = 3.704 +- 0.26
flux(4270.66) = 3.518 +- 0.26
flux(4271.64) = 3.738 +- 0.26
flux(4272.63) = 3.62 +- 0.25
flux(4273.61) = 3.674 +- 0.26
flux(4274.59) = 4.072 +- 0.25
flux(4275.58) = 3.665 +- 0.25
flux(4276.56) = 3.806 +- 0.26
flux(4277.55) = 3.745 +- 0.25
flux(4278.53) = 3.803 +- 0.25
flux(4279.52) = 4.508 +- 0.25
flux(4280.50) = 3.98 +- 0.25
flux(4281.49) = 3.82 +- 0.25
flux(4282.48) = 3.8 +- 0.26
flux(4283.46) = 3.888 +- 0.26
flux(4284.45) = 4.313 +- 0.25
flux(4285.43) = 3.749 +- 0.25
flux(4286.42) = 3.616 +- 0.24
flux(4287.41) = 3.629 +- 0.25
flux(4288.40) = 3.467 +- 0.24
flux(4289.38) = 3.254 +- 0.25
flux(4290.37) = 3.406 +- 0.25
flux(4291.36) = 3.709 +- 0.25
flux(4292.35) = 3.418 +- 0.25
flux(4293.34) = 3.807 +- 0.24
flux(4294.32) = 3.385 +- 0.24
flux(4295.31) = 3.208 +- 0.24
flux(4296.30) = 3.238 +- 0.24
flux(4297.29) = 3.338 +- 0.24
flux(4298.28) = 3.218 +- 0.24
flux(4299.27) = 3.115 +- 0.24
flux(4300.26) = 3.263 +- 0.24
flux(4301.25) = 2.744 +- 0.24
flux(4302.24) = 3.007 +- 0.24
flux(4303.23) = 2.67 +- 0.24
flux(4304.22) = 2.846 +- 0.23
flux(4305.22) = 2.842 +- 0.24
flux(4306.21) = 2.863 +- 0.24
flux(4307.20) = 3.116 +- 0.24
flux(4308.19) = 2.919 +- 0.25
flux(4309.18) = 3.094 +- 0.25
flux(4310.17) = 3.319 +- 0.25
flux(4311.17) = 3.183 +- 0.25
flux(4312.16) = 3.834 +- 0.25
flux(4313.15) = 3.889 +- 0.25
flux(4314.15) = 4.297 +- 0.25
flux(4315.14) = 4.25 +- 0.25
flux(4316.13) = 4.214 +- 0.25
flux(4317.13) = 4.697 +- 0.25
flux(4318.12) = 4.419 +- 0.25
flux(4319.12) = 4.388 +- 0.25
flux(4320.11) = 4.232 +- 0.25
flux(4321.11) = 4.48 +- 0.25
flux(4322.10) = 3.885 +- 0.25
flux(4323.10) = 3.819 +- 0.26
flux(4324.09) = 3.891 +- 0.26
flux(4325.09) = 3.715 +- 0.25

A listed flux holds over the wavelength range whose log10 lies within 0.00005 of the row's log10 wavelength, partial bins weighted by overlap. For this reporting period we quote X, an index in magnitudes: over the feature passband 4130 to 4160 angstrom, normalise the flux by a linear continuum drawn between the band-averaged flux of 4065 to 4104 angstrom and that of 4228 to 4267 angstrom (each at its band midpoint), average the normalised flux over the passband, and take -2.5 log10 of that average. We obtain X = 0.06 mag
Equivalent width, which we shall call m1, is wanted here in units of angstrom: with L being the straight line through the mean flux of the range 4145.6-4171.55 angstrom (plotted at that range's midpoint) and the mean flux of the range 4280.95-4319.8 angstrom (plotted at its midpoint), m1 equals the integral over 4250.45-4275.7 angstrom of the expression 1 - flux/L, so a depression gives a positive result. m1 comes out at -2.6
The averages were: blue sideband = 3.53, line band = 3.89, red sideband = 3.52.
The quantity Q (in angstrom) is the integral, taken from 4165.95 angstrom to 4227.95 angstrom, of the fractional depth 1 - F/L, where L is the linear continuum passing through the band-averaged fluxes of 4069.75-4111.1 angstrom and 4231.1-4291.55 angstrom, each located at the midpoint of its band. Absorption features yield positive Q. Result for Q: 1.9 angstrom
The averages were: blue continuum 3.58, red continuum 3.89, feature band 3.66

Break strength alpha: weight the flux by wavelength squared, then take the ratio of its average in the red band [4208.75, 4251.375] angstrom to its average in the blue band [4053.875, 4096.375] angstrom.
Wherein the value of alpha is 1.14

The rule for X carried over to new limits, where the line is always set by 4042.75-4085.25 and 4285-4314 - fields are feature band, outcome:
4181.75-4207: -0.072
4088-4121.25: 0.011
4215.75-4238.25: -0.095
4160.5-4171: -0.059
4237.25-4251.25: -0.194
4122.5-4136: -0.020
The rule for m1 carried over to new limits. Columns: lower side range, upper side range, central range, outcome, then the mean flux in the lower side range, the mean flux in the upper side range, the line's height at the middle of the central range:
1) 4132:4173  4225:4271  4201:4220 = -0.6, 3.54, 3.9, 3.76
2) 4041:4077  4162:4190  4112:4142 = 0.2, 3.66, 3.61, 3.63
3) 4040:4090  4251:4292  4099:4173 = 4.1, 3.68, 3.85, 3.74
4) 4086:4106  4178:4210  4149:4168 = 0.2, 3.53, 3.67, 3.62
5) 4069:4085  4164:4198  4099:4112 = 0.9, 3.64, 3.6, 3.63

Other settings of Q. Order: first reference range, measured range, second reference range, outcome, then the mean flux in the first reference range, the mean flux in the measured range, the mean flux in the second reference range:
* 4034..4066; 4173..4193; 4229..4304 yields 0.3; 3.62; 3.66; 3.77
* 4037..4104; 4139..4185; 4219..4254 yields 2.5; 3.62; 3.54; 3.84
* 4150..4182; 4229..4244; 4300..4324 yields -1.3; 3.54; 3.87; 3.6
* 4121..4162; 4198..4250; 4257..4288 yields -0.7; 3.55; 3.83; 3.9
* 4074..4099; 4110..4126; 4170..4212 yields 0.0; 3.67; 3.66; 3.65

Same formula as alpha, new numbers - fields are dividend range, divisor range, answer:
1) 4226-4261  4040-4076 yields 1.15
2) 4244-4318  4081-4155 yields 1.13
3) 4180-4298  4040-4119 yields 1.13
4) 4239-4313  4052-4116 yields 1.13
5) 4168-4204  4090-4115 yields 1.07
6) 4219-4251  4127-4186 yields 1.12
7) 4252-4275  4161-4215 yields 1.10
